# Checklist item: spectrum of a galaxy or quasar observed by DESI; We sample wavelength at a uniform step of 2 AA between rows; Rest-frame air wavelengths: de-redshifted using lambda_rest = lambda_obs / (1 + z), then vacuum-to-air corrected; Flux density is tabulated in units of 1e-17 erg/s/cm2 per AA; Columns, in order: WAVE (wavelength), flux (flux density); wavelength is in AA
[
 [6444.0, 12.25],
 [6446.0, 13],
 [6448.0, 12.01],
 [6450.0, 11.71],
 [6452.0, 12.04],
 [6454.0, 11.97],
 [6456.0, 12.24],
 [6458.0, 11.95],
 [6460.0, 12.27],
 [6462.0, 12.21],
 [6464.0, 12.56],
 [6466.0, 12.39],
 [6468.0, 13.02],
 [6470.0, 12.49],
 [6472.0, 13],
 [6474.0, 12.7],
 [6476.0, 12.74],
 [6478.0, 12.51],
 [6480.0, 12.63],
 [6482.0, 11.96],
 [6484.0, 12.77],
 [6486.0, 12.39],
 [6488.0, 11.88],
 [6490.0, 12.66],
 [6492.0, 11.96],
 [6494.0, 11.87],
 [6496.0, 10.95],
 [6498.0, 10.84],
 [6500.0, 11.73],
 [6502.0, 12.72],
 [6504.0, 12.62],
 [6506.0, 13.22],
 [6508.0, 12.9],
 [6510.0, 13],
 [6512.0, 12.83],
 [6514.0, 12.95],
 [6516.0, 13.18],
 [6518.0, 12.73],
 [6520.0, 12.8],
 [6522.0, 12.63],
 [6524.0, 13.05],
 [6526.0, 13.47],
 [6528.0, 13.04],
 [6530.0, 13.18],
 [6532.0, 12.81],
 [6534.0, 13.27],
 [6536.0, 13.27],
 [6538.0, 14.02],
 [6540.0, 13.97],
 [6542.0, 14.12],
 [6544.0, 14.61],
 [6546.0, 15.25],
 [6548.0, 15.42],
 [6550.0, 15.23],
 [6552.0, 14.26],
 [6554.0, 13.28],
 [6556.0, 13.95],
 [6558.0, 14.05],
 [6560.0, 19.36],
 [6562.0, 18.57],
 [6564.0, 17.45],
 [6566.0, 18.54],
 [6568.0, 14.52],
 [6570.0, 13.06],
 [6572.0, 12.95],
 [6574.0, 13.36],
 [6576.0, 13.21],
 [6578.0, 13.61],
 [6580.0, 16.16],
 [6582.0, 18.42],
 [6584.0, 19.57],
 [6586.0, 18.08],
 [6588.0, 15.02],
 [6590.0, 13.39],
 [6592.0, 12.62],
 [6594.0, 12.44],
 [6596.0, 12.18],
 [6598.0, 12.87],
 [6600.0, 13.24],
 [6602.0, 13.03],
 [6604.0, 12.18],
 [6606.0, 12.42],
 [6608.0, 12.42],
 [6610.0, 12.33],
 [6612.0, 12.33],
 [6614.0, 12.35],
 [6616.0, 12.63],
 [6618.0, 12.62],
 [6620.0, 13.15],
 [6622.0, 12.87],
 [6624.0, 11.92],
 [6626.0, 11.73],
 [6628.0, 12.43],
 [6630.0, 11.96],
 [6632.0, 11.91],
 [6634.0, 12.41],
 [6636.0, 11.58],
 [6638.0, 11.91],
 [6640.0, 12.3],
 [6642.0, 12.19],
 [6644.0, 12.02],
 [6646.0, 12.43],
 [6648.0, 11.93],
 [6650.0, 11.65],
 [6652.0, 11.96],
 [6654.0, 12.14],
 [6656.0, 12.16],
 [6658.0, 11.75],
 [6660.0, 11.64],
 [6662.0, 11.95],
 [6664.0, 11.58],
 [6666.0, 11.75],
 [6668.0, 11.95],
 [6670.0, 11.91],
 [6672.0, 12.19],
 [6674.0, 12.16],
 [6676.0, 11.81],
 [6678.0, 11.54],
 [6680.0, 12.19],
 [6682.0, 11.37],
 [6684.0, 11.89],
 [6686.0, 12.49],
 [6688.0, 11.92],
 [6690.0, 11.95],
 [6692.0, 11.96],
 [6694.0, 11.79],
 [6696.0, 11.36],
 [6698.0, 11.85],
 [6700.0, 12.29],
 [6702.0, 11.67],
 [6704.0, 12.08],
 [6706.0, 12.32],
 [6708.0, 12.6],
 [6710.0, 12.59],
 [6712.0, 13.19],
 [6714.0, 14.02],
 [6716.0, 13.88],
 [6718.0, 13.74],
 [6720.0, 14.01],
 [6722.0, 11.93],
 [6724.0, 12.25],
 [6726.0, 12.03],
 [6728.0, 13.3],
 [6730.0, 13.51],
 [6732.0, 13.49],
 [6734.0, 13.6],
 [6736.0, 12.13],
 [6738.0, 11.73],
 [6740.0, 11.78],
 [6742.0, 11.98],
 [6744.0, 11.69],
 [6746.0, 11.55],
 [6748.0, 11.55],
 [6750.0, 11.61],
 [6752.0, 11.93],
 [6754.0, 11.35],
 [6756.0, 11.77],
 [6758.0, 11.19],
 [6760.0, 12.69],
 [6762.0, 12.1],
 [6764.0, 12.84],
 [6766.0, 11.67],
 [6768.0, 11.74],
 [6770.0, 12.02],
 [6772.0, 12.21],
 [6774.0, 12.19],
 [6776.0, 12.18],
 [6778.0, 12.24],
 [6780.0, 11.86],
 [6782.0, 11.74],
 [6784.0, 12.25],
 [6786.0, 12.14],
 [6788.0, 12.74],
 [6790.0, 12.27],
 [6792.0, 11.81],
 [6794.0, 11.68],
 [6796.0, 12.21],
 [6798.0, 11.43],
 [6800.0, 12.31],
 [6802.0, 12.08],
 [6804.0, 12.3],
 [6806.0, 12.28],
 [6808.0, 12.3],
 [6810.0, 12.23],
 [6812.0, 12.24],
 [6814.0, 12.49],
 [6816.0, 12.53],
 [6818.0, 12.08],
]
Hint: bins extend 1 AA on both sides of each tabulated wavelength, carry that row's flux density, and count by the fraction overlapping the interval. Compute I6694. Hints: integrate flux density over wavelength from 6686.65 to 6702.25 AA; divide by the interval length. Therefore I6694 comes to 11.9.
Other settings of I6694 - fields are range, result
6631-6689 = 12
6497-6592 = 14.2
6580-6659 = 12.9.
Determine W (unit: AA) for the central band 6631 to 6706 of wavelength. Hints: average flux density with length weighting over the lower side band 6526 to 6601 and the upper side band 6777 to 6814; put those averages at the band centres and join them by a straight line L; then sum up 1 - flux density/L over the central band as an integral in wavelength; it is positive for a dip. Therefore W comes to 8.7 AA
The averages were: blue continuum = 14.6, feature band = 11.9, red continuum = 12.1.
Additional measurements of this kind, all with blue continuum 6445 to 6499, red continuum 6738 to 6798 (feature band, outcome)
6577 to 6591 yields -4.8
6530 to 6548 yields -2.6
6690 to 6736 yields -2.6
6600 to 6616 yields -0.5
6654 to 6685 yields 0.5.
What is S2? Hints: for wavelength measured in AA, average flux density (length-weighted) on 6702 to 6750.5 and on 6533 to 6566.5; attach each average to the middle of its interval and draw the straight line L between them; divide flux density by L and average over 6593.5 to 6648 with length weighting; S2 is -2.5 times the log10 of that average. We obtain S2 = 0.15 mag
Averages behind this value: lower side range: 15.2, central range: 12.4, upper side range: 12.6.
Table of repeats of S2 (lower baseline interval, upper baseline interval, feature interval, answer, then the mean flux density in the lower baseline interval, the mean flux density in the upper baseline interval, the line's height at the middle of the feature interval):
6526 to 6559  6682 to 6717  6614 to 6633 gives 0.06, 14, 12.3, 13.1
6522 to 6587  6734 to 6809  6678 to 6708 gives 0.10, 14.9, 12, 13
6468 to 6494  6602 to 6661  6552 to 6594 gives -0.24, 12.5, 12.2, 12.3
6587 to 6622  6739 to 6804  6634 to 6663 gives 0.05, 12.8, 12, 12.6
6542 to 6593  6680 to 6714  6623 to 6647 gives 0.14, 15.3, 12.1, 13.7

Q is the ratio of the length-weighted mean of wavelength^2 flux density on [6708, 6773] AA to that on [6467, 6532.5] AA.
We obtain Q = 1.1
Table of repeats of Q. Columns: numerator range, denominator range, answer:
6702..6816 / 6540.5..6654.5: 0.94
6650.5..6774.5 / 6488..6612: 0.93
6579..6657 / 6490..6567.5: 0.97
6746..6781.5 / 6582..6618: 0.92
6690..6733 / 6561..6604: 0.89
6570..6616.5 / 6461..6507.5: 1.15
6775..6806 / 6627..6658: 1.05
